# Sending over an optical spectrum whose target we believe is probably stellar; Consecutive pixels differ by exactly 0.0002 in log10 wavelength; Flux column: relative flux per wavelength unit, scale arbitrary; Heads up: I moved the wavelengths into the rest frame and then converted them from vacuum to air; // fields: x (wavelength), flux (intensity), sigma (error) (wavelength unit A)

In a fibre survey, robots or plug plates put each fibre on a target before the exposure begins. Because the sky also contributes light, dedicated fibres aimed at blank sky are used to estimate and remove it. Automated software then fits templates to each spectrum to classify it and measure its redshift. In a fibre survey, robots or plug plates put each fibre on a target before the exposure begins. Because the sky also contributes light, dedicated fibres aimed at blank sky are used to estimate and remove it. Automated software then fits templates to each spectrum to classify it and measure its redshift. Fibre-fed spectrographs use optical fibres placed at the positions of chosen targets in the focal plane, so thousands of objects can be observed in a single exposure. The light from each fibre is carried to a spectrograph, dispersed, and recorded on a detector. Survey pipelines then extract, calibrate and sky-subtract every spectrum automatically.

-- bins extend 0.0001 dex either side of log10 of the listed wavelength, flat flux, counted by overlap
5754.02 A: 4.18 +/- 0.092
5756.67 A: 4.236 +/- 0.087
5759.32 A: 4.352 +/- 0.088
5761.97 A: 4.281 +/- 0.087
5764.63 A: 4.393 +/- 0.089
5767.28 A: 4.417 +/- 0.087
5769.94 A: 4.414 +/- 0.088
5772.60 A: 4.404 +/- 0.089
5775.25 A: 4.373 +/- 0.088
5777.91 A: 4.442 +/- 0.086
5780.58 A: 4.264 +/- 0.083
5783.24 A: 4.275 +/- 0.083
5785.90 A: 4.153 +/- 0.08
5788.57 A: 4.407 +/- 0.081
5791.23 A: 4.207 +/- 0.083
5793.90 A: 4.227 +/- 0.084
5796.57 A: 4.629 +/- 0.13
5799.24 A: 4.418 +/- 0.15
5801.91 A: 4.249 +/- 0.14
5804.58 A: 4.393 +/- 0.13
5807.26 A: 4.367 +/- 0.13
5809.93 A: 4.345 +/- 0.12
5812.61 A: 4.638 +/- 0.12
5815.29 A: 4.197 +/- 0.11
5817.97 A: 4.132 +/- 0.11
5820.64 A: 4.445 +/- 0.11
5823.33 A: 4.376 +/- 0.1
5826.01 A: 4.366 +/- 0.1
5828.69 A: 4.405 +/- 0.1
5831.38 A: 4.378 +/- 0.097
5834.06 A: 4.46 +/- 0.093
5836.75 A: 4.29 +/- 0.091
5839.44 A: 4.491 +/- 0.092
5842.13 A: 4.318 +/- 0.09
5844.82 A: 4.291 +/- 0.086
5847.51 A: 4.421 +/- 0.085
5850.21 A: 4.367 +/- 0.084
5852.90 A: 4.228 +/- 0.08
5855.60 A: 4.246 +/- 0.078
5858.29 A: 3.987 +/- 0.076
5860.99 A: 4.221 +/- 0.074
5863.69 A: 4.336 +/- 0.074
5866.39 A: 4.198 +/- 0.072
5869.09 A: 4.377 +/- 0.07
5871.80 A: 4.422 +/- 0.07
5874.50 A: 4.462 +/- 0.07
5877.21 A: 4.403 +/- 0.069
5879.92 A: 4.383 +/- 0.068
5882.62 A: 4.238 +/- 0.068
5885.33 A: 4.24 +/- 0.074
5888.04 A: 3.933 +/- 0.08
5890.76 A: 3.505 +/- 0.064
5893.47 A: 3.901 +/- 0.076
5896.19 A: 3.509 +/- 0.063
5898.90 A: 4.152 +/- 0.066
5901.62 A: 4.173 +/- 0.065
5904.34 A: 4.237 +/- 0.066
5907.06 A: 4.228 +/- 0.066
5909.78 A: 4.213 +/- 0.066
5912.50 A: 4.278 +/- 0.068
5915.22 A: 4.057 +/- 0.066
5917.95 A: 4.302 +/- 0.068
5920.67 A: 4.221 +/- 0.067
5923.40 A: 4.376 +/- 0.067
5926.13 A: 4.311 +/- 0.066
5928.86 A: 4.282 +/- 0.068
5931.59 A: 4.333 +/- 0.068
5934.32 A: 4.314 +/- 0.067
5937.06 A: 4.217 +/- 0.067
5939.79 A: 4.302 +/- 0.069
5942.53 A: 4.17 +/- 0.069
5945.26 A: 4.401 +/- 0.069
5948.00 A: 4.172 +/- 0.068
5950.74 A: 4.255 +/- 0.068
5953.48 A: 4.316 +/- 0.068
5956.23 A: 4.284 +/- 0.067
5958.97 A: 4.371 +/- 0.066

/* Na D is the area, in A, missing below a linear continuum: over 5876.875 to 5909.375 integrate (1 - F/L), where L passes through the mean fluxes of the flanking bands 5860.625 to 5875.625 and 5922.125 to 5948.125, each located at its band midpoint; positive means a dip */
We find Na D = 1.9 A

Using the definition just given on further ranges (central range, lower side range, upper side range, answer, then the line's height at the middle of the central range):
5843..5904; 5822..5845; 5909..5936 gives 2.1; 4.33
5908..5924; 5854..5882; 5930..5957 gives 0.2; 4.29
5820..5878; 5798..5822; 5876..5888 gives -0.4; 4.31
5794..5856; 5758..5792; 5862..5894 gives -1.3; 4.28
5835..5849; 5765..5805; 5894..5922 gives -0.4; 4.25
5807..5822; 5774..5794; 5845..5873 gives -0.2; 4.29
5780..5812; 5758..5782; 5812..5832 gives 0.2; 4.36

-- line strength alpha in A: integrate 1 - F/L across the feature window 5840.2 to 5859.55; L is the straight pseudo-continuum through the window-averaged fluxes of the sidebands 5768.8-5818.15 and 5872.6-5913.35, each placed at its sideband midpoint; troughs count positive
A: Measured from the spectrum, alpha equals -0.2 A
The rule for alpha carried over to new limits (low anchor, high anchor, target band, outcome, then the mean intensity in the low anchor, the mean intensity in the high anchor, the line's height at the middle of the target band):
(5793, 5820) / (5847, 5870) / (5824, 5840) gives -0.3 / 4.36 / 4.26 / 4.31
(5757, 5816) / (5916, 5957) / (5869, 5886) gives -0.2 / 4.36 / 4.28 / 4.31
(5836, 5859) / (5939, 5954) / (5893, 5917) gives 1.1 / 4.3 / 4.27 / 4.28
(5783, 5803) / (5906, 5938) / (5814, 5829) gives 0.0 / 4.32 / 4.26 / 4.31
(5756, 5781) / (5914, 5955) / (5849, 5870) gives 0.3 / 4.36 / 4.27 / 4.31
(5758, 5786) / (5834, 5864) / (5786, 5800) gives -0.1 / 4.35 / 4.3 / 4.34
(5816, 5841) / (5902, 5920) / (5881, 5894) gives 0.9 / 4.37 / 4.22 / 4.26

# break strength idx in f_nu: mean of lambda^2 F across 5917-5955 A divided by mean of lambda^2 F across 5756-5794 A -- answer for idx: 1.0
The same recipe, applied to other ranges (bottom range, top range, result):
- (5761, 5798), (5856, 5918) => 0.99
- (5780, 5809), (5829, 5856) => 1.02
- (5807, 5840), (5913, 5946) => 1.01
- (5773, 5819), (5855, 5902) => 0.98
